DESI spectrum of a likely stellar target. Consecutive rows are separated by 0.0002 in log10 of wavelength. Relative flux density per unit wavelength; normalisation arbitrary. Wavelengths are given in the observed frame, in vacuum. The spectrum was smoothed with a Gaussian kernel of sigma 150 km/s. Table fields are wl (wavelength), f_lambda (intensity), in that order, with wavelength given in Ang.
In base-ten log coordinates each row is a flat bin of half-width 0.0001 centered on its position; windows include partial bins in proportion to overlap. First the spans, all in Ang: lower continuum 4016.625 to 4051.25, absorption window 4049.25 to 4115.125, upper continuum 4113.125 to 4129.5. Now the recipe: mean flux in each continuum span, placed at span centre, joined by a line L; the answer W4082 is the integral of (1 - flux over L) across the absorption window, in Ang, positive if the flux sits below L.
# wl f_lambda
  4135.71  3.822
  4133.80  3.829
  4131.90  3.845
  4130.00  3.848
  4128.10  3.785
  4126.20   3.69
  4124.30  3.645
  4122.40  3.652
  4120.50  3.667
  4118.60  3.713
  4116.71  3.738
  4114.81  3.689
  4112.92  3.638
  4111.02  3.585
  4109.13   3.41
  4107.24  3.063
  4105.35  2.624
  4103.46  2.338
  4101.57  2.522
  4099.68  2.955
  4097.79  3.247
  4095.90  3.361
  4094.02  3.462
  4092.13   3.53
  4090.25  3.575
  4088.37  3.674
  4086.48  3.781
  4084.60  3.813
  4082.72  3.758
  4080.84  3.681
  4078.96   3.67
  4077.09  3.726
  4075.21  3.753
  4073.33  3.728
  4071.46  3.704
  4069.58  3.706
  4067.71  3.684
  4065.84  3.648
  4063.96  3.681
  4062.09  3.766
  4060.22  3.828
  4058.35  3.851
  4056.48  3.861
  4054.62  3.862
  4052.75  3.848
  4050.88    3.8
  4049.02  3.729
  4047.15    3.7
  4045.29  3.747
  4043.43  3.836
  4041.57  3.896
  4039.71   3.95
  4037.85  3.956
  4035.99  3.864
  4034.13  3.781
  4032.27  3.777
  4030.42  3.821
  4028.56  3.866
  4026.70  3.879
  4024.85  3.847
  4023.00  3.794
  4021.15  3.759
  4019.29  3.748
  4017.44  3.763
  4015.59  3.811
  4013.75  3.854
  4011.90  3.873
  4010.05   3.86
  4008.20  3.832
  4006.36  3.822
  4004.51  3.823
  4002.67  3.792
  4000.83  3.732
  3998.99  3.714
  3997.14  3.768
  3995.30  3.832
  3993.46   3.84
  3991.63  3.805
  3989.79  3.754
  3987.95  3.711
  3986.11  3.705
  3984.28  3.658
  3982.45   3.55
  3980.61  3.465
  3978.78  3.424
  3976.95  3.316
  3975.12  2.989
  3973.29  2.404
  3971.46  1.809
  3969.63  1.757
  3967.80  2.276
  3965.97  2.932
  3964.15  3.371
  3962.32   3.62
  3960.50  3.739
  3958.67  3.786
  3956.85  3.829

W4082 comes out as 3.8 Ang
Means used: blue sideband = 3.82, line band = 3.54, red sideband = 3.7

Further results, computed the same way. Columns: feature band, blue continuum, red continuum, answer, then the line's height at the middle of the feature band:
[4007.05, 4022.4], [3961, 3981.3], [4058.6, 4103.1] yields -3.28 Ang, 3.14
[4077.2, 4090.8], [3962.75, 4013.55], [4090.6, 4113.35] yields -2.25 Ang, 3.19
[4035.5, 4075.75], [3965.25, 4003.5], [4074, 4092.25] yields -2.25 Ang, 3.59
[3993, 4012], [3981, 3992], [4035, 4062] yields -0.43 Ang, 3.72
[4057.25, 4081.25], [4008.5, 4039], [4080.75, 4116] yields -1.31 Ang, 3.53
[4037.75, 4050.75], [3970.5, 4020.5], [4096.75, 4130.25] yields -1.22 Ang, 3.49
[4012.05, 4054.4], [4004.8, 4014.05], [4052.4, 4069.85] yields -0.11 Ang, 3.81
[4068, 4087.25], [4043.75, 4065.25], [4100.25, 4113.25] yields -1.66 Ang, 3.44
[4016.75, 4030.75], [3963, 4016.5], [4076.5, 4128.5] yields -1.50 Ang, 3.44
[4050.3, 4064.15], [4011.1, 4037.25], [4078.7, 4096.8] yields -0.37 Ang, 3.72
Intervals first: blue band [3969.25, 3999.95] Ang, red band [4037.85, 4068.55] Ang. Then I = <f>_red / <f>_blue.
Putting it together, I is 1.13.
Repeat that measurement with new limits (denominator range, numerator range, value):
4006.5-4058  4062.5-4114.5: 0.90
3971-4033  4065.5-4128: 0.96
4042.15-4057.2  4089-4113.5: 0.84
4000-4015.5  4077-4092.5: 0.97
